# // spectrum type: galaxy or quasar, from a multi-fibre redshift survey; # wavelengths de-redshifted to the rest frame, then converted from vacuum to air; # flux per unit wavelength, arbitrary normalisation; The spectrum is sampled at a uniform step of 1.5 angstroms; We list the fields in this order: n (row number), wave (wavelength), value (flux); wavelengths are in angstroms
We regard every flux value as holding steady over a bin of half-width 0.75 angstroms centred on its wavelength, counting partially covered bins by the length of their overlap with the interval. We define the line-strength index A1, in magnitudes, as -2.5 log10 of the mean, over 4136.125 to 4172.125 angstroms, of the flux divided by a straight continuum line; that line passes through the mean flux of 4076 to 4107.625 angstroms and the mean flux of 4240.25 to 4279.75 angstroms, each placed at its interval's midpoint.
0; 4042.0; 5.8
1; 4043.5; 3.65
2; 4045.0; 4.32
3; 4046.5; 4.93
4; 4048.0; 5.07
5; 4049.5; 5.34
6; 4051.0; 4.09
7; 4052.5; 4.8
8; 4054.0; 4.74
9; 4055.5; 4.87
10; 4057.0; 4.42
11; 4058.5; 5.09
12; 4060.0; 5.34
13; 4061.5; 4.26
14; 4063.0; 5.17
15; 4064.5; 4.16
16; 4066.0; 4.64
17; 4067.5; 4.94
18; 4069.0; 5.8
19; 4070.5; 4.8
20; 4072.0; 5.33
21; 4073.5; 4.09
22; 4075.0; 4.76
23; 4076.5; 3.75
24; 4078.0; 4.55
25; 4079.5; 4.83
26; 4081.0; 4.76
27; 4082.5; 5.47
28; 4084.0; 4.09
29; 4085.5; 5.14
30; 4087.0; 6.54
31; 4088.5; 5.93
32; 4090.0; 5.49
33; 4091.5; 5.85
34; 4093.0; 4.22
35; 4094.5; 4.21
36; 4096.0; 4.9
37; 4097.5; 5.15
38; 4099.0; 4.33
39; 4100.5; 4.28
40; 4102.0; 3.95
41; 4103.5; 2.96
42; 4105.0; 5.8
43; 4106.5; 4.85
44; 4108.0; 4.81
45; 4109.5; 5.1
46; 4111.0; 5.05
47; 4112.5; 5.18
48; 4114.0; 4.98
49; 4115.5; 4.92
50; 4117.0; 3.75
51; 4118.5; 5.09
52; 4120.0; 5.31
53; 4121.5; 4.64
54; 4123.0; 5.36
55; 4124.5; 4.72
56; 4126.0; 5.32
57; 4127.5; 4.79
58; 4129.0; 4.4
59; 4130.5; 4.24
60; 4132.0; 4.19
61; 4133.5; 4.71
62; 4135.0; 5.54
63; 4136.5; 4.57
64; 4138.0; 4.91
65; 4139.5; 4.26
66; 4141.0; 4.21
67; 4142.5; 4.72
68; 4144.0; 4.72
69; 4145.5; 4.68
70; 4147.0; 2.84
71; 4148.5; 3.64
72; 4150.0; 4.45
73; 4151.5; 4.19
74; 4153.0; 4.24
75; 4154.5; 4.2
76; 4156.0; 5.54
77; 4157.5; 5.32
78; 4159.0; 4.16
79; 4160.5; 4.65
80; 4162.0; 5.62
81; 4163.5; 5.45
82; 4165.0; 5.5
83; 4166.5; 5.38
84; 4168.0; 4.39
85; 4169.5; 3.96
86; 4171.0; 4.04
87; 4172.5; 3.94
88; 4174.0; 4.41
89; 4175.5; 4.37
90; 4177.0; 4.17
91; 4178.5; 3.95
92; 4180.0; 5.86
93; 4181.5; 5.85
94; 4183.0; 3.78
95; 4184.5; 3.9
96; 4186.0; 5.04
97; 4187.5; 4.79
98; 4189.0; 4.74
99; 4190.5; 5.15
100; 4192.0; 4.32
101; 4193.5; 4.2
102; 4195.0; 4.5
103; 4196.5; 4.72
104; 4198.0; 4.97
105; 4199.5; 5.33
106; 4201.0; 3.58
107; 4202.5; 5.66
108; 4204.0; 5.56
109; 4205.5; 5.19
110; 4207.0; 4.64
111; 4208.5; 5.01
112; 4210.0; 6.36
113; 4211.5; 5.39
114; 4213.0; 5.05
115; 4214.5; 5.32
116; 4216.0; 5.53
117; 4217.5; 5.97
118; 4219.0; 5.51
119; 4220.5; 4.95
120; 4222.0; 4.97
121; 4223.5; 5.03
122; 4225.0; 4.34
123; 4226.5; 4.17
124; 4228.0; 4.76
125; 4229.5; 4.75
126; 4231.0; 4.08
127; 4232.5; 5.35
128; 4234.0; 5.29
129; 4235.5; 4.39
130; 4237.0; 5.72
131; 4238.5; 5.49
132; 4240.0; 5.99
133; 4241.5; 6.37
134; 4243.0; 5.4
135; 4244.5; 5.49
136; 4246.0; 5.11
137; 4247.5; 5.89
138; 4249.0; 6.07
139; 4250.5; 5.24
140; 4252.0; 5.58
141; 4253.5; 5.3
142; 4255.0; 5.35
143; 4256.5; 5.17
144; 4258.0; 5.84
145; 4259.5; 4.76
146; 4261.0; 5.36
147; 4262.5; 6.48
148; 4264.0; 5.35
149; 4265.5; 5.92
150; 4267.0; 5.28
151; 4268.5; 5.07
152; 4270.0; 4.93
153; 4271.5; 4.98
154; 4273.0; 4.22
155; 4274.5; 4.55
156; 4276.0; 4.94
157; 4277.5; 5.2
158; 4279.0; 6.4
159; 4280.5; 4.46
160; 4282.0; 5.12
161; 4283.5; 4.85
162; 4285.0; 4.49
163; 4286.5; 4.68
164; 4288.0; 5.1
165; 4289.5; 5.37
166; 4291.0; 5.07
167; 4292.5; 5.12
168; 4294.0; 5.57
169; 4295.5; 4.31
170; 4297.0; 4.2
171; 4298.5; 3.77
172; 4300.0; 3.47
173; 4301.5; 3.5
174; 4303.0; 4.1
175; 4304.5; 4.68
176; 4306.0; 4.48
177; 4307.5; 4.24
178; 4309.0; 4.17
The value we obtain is 0.108 mag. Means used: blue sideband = 4.82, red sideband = 5.4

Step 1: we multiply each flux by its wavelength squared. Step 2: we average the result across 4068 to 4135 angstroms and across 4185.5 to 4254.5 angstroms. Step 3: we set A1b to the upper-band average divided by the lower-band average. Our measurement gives 1.13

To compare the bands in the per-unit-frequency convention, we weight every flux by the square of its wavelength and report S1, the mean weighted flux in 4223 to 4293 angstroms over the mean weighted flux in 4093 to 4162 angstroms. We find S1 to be 1.2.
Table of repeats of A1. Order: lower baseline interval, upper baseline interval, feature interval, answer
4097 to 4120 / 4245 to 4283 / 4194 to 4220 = -0.02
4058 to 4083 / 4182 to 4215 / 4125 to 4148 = 0.07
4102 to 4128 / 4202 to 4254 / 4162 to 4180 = 0.10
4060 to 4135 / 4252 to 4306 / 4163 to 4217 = 0.01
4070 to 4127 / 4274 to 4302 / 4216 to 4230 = -0.04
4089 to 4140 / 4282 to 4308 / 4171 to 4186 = 0.05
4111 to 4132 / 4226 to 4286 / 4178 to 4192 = 0.05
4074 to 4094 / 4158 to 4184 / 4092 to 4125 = 0.04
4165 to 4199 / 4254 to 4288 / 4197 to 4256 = -0.08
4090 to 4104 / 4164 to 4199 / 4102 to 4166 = -0.03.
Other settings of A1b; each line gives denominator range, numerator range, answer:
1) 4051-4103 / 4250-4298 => 1.17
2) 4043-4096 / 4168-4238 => 1.06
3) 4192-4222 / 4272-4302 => 0.96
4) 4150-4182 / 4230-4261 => 1.19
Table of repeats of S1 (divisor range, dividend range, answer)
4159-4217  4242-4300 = 1.10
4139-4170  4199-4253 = 1.18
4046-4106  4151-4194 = 1.01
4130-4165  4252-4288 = 1.19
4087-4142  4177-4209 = 1.03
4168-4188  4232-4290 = 1.23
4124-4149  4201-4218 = 1.23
